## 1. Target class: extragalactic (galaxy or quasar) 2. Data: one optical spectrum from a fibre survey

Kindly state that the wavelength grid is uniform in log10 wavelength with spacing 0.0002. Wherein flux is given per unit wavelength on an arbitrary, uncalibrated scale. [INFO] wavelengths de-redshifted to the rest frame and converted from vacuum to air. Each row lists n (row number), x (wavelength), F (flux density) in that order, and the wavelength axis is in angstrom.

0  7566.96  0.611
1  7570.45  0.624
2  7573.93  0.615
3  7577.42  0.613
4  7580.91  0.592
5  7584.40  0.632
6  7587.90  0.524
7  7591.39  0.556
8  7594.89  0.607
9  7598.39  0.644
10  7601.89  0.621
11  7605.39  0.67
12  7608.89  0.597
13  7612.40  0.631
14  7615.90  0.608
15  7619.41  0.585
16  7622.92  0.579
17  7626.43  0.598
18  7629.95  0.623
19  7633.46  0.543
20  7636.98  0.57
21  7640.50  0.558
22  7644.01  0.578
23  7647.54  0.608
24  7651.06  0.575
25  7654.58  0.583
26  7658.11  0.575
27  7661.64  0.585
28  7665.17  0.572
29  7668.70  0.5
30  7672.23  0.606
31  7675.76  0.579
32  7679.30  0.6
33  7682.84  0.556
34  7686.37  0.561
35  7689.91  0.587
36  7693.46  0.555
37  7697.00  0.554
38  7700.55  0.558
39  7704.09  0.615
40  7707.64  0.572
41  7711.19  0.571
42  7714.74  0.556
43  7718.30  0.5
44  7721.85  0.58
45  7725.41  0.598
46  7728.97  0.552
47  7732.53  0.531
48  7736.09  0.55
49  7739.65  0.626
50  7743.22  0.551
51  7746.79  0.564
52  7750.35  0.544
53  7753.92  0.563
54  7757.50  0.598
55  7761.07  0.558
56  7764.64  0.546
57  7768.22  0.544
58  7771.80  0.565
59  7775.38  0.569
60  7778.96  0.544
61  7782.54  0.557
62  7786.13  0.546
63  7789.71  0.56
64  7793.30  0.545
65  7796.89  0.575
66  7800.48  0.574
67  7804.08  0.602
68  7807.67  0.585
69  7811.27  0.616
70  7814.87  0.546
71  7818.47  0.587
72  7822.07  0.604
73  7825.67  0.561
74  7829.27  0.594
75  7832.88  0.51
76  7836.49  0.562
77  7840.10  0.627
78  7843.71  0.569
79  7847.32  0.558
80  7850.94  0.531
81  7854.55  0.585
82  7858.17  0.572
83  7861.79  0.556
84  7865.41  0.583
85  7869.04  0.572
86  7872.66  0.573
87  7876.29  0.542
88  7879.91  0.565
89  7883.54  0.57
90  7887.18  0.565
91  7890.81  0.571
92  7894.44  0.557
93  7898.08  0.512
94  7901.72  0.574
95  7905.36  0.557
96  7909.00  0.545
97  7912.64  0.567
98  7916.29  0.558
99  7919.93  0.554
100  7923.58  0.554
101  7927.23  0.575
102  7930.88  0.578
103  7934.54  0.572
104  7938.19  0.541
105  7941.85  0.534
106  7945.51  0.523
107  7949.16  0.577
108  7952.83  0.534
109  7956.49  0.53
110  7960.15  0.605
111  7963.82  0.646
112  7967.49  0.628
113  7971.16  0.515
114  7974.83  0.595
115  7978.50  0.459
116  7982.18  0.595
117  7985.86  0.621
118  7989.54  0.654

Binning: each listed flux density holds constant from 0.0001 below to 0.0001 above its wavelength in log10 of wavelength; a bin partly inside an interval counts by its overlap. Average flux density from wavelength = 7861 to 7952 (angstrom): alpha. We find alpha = 0.559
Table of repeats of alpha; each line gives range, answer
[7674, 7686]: 0.576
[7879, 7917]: 0.558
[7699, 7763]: 0.566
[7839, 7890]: 0.568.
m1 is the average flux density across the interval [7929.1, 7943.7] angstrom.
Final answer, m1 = 0.556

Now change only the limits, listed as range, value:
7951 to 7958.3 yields 0.532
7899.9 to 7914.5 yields 0.561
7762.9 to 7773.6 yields 0.551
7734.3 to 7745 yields 0.576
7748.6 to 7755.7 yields 0.554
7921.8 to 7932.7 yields 0.569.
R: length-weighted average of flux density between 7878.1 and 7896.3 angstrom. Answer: 0.565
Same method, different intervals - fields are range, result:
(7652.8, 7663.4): 0.581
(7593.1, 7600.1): 0.625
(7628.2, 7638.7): 0.579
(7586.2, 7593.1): 0.54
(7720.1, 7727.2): 0.589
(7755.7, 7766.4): 0.567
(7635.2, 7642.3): 0.564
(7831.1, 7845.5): 0.567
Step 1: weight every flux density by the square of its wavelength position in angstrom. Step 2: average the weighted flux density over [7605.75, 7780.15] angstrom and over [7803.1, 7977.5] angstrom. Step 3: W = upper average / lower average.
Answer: 1.04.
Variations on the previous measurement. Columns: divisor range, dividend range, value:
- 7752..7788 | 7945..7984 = 1.06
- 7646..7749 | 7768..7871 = 1.03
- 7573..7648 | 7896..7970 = 1.02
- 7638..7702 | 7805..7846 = 1.05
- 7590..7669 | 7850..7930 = 1.02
